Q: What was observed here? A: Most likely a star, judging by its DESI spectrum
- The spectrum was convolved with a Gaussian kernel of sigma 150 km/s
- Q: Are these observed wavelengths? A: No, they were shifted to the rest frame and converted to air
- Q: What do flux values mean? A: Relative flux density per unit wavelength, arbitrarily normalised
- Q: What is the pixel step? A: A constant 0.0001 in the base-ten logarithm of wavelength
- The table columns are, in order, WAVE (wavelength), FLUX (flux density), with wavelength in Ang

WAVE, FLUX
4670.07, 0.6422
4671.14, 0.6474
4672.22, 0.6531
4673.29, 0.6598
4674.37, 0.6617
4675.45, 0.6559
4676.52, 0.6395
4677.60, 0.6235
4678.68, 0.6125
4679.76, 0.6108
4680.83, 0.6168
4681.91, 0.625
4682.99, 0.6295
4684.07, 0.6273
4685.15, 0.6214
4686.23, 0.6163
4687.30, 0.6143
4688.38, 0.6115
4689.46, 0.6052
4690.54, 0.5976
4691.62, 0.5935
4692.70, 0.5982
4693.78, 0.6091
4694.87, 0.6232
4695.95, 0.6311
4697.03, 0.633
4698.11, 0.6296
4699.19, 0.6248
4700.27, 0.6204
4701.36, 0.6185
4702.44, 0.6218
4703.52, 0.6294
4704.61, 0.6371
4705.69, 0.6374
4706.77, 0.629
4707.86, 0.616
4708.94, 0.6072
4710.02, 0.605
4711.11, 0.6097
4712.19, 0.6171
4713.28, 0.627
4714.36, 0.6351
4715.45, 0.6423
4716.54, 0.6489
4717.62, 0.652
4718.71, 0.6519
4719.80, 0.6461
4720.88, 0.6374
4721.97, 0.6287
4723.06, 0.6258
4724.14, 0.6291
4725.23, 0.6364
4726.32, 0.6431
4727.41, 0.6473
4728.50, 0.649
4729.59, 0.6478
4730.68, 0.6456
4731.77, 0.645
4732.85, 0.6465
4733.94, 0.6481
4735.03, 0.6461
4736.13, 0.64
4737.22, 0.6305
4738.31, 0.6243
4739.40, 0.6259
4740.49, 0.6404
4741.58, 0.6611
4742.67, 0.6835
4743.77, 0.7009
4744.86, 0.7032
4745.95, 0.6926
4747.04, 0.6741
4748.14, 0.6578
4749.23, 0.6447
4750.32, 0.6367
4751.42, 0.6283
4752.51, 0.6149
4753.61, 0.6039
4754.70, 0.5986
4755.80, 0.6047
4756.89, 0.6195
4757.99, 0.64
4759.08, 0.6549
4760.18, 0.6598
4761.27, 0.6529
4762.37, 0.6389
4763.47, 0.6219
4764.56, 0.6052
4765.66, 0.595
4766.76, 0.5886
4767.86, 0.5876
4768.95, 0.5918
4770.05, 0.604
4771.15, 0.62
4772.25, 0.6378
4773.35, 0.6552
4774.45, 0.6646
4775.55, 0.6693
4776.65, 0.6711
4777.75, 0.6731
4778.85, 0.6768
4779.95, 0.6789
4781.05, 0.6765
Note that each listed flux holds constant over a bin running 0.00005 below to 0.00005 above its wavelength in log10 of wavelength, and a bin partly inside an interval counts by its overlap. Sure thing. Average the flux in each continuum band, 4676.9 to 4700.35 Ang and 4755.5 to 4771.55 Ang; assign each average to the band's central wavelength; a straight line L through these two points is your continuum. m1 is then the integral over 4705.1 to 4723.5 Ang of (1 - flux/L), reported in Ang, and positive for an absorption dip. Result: -0.4 Ang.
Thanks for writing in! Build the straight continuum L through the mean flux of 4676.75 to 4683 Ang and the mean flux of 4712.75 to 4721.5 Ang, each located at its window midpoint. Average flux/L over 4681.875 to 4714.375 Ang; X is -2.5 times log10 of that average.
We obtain 0.02 mag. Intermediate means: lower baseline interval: 0.619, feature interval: 0.619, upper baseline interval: 0.643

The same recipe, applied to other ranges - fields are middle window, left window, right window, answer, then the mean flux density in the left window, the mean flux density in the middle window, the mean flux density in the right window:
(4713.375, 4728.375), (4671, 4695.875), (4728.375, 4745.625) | 0.007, 0.624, 0.64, 0.653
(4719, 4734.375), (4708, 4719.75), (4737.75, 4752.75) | -0.001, 0.63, 0.642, 0.657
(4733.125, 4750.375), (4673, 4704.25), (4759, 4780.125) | -0.043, 0.622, 0.657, 0.636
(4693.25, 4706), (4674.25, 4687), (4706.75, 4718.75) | 0.002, 0.627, 0.626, 0.627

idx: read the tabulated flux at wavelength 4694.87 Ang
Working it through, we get 0.6232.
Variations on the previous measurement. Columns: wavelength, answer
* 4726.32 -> 0.6431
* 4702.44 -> 0.6218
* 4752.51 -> 0.6149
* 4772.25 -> 0.6378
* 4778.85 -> 0.6768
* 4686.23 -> 0.6163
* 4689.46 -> 0.6052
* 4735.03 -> 0.6461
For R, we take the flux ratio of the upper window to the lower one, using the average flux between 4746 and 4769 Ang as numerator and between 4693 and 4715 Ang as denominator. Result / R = 1.01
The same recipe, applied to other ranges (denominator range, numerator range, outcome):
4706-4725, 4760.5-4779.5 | 1.00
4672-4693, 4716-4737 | 1.03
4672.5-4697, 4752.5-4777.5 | 1.01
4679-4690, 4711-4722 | 1.03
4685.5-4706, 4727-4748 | 1.06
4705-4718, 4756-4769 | 0.99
